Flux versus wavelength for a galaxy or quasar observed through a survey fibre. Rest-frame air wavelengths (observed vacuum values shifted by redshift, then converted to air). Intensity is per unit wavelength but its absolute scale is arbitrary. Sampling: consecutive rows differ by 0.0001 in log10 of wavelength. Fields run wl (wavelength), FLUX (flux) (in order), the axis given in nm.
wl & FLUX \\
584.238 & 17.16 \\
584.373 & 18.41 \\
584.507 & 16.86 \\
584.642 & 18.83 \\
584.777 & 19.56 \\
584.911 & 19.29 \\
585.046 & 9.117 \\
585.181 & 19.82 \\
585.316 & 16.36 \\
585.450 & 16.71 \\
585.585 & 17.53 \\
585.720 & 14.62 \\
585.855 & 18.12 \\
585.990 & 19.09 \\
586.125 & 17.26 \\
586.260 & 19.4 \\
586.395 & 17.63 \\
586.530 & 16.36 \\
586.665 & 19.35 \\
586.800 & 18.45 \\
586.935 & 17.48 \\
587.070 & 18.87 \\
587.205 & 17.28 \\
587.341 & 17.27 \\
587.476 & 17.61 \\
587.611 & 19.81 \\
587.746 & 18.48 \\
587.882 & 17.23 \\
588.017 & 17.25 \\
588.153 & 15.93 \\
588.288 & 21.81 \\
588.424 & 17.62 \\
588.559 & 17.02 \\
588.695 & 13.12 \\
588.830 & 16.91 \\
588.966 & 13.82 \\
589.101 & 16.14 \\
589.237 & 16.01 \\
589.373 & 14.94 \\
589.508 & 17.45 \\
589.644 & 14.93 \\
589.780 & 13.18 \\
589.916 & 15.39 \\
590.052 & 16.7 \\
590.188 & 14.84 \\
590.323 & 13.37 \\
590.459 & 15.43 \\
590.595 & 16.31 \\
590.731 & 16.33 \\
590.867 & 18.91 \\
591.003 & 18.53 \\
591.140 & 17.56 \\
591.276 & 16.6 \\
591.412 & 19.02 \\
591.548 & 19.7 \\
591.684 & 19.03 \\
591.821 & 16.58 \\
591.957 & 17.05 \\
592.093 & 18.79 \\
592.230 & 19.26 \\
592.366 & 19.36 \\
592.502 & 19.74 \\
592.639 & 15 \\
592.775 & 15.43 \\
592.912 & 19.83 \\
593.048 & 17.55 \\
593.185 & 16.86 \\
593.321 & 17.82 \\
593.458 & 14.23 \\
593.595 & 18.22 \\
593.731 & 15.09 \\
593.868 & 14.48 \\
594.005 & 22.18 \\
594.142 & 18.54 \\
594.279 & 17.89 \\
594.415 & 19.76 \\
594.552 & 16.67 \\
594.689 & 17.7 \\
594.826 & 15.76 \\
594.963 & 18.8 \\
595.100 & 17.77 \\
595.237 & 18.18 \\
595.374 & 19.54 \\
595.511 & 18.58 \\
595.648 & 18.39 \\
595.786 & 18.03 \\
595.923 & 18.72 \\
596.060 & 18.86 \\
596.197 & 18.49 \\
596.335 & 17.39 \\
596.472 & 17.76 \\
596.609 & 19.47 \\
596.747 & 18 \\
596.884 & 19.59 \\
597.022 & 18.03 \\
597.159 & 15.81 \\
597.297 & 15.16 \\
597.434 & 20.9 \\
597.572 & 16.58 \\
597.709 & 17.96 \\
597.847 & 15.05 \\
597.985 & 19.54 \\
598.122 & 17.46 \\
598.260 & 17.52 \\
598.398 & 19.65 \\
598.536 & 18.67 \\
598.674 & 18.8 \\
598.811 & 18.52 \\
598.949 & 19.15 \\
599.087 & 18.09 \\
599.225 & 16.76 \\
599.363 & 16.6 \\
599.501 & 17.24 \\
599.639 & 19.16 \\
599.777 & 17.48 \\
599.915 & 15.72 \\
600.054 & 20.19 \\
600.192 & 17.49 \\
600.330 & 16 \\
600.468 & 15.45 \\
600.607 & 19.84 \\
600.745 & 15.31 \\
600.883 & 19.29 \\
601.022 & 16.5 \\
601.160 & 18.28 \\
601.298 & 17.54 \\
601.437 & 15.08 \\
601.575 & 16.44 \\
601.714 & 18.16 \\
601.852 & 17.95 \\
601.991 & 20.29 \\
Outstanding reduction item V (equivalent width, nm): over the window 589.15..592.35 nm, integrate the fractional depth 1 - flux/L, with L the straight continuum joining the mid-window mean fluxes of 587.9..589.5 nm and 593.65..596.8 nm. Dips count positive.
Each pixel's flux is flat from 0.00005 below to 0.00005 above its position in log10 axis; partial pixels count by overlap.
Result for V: 0.03 nm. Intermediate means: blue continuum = 16.5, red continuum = 18.1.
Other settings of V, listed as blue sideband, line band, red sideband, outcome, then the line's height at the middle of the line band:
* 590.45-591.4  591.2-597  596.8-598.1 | -0.18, 17.5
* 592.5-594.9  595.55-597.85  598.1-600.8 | -0.06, 17.6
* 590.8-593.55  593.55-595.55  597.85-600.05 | 0.00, 17.9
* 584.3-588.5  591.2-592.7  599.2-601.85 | -0.05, 17.6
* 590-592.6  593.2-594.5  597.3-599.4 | 0.01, 17.7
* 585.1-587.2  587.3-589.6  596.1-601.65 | 0.10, 17.7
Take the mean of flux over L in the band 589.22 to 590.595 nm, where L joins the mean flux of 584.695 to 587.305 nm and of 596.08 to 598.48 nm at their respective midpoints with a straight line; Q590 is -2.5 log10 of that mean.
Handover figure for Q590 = 0.16 mag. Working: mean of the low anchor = 17.5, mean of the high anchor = 17.9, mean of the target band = 15.3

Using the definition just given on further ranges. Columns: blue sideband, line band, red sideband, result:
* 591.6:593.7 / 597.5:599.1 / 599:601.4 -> -0.04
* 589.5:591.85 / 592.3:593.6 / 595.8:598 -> -0.02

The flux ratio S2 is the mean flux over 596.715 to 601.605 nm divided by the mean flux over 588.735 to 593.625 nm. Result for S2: 1.05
